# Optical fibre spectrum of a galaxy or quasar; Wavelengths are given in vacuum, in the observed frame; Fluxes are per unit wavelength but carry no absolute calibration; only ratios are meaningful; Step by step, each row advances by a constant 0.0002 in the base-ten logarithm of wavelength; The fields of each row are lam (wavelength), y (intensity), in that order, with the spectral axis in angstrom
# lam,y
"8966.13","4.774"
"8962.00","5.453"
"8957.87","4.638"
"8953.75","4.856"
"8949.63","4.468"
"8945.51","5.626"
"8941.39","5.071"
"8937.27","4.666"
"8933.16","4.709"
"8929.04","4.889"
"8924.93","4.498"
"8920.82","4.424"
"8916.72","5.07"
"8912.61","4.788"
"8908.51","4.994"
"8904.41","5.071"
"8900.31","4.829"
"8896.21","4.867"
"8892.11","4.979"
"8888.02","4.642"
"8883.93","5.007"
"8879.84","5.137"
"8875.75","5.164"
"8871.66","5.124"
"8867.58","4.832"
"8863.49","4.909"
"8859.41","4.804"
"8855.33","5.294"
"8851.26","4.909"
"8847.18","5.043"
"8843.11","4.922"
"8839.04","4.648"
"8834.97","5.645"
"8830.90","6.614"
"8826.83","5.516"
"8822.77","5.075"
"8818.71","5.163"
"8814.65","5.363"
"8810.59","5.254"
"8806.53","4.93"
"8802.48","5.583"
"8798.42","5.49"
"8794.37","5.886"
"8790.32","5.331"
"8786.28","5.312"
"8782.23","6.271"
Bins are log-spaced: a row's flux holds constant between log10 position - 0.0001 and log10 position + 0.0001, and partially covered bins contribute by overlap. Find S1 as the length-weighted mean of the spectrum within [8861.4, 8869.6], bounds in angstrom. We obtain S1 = 4.87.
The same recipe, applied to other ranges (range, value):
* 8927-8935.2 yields 4.79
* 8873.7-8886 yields 5.1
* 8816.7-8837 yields 5.6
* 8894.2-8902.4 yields 4.85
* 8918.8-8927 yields 4.46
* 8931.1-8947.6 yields 5.02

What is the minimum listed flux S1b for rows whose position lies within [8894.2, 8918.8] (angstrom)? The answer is 4.788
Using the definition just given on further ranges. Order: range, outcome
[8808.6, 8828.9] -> 5.075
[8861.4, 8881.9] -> 4.832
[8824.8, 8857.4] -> 4.648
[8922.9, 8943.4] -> 4.498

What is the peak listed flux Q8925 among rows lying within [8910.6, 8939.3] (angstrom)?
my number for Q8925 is 5.07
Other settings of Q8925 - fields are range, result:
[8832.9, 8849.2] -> 5.645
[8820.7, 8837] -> 6.614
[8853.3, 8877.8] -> 5.294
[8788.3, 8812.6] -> 5.886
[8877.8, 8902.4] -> 5.137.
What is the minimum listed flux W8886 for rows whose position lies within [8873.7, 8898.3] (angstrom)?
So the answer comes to 4.642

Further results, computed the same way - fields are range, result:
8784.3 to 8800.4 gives 5.312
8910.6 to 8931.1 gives 4.424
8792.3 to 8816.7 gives 4.93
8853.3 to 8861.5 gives 4.804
